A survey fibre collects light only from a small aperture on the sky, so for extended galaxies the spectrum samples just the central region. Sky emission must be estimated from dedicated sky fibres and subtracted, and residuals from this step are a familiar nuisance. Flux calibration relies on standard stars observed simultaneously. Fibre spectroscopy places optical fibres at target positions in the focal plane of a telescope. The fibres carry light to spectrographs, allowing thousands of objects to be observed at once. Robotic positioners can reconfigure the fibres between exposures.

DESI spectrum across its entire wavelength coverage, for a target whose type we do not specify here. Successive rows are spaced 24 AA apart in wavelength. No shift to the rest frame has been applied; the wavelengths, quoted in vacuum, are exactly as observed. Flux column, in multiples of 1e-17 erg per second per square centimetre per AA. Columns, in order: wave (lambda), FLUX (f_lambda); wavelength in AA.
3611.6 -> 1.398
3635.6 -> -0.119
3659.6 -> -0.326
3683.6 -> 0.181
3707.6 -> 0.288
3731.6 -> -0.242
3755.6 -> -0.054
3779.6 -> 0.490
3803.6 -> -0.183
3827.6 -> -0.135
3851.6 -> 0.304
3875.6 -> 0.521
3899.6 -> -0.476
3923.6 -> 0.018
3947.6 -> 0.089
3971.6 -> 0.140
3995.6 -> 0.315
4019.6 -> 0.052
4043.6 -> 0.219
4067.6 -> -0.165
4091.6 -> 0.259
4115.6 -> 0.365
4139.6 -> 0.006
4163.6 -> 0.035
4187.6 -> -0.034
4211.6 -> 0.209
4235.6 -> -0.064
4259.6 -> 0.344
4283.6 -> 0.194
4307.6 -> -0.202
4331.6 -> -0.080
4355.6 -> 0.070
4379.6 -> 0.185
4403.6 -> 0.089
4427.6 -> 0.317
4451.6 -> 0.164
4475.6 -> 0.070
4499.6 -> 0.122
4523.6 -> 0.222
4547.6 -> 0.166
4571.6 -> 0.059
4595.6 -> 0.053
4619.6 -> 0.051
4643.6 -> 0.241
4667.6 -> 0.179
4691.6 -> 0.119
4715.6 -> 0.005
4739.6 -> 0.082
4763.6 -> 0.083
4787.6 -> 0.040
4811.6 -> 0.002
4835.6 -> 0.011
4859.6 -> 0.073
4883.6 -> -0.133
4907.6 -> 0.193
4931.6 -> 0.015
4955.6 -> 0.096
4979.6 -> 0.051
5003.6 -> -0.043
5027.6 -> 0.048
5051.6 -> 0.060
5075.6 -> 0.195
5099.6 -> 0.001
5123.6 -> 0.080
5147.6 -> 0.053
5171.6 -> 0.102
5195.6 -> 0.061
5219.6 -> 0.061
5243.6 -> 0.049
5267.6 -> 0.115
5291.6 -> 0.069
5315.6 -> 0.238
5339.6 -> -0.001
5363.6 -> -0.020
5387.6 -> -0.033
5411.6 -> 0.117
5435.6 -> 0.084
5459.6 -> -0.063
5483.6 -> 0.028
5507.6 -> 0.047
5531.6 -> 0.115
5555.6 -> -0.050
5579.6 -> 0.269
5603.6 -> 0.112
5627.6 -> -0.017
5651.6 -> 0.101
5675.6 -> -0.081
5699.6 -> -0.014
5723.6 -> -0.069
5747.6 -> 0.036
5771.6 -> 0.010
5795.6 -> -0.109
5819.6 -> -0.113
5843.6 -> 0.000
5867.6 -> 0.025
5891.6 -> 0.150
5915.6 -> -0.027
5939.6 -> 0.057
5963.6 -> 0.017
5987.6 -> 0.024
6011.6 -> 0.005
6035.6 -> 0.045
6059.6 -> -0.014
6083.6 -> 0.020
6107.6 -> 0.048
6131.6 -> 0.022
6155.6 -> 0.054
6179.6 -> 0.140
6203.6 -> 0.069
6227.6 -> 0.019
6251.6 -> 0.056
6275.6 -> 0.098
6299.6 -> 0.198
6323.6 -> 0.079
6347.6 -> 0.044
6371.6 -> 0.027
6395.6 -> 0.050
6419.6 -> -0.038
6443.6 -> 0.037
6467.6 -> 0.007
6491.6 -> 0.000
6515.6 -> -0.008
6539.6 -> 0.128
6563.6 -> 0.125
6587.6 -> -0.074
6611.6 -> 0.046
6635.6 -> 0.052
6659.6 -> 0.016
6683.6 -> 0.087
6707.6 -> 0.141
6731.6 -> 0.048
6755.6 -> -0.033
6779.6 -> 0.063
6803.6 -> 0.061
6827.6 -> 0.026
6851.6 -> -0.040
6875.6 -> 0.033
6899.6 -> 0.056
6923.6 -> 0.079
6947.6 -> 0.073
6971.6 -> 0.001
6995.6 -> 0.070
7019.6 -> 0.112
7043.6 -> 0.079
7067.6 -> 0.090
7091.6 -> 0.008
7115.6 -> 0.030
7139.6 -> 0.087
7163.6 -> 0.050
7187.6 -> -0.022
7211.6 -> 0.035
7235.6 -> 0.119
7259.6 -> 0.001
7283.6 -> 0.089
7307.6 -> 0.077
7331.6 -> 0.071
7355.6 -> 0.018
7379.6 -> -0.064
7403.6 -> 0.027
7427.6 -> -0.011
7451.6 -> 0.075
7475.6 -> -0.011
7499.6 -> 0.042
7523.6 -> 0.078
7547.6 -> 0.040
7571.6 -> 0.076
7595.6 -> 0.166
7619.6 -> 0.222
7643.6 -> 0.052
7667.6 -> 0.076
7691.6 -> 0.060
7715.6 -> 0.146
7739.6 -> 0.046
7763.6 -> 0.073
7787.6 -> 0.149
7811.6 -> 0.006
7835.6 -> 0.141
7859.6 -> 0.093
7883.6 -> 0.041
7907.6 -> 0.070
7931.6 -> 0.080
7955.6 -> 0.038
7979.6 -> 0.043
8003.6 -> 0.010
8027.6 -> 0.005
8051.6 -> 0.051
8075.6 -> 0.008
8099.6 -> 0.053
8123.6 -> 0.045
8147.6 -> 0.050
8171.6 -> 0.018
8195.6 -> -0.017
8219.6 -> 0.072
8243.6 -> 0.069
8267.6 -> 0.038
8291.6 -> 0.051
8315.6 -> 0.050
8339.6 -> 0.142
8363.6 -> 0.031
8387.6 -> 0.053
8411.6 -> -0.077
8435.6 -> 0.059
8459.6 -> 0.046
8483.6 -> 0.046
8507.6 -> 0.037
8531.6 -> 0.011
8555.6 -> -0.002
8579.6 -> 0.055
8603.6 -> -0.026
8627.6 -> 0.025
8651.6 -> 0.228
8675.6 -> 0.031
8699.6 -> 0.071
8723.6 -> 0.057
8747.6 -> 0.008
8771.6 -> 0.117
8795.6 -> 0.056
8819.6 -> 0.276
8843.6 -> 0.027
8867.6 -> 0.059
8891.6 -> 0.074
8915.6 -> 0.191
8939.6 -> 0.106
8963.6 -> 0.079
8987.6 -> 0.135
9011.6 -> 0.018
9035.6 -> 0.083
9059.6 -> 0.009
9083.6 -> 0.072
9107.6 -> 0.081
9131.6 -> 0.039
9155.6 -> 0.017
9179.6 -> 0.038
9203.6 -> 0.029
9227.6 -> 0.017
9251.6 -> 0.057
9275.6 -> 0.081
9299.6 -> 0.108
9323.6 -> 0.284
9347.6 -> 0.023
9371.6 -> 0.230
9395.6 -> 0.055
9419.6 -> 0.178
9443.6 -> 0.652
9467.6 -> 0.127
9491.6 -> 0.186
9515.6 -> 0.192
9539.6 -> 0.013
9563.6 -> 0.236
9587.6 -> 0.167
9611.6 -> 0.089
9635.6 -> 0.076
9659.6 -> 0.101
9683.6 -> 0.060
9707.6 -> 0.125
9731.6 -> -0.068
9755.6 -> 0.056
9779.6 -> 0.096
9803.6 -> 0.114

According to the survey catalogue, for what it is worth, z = 0.796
